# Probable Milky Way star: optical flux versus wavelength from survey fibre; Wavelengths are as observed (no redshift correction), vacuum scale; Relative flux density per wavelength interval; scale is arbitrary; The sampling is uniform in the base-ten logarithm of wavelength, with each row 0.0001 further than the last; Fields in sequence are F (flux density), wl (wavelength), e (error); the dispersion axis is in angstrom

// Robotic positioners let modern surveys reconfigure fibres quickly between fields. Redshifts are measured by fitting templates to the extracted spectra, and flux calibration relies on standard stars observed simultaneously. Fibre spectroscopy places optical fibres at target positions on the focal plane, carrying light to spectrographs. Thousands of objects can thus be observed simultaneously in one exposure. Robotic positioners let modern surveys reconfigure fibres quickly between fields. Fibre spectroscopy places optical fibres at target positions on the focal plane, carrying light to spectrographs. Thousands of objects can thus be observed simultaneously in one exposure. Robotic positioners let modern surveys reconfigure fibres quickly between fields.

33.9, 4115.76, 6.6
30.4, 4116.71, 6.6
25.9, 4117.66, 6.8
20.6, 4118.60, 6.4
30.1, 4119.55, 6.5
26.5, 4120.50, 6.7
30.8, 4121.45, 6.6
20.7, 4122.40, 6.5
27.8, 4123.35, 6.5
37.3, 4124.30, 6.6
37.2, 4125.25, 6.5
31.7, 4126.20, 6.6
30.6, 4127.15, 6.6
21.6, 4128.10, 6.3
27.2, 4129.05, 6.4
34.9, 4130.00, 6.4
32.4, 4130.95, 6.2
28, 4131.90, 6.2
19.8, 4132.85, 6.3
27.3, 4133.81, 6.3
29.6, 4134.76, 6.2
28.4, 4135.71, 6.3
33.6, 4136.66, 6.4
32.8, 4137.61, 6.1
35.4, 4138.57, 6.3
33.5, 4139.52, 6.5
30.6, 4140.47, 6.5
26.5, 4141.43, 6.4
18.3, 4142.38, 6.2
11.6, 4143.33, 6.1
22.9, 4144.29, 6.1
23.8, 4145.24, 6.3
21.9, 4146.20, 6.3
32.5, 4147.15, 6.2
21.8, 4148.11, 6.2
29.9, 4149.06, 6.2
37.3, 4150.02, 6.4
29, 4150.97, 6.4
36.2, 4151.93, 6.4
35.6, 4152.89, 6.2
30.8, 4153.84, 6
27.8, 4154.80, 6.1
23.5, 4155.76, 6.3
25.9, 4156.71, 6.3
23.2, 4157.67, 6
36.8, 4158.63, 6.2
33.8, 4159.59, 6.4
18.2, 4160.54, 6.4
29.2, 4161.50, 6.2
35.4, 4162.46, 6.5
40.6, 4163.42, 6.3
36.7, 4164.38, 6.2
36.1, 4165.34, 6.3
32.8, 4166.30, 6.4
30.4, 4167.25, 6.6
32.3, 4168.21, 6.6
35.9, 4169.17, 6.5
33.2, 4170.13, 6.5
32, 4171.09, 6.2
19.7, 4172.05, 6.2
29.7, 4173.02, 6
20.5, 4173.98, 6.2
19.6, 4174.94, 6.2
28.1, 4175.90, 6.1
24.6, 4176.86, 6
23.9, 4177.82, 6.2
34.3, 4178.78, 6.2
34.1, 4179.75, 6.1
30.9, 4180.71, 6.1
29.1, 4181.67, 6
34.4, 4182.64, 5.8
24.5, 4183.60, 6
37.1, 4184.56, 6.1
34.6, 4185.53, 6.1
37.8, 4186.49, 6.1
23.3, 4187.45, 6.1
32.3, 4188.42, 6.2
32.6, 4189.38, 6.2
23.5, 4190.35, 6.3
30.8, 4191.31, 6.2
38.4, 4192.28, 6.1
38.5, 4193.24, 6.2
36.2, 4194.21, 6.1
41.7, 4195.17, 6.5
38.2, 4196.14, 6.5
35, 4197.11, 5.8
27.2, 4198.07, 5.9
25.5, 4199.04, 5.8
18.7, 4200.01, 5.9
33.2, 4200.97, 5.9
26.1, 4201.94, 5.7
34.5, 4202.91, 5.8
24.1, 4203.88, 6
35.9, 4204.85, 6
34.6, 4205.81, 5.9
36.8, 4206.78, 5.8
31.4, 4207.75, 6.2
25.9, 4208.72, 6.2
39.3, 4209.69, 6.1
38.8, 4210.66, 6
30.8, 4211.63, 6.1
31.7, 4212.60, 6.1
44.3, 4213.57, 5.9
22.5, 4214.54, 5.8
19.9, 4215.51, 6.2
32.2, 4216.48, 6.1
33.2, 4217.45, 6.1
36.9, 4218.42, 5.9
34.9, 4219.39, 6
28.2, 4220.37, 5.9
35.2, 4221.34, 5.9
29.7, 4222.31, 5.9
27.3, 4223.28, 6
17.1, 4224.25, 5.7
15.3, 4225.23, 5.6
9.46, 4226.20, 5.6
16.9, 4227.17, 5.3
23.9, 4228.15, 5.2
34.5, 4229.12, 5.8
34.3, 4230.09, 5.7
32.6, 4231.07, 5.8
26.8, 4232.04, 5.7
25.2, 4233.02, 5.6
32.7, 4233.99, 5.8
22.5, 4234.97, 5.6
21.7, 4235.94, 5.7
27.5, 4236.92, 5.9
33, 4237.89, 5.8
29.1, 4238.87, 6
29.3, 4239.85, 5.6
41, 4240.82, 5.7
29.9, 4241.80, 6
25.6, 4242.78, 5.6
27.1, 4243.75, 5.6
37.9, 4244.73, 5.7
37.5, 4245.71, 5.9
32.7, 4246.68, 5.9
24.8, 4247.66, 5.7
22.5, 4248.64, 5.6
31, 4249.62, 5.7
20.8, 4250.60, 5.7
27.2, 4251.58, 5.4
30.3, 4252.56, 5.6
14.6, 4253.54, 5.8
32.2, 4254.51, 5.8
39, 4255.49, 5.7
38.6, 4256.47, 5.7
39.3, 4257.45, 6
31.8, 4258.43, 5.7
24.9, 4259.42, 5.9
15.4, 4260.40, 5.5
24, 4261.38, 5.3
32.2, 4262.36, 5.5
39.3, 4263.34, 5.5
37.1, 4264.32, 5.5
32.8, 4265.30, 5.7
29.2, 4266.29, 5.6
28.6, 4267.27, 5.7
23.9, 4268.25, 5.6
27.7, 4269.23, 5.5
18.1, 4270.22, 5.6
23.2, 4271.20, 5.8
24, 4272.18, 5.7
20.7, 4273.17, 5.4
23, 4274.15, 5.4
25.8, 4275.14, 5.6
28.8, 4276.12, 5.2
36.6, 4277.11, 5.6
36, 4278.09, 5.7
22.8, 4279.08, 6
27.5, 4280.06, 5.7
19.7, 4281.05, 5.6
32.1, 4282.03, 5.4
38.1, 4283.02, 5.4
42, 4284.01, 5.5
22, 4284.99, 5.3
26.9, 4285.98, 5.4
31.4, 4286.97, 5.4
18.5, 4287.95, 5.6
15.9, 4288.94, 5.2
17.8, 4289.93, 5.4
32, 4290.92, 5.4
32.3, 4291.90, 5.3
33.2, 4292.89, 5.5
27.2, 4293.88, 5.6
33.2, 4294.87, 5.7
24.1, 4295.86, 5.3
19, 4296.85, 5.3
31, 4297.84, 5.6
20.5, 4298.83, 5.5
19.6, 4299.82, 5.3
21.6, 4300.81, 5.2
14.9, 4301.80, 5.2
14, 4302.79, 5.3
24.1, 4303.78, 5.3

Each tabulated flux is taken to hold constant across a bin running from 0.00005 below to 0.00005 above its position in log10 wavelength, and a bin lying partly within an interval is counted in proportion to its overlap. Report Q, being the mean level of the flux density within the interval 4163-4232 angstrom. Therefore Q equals 30.5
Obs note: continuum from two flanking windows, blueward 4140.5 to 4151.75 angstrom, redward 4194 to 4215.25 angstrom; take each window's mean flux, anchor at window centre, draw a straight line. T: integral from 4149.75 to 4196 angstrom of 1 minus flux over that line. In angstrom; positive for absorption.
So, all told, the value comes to -4.18 angstrom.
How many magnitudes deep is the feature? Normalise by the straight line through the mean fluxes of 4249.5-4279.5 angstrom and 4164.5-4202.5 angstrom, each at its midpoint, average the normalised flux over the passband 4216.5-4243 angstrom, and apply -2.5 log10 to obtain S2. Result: 0.05 mag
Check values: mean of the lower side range 30.8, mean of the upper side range 28.3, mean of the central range 28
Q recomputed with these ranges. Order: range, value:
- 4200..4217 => 31.5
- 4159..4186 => 30.4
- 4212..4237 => 27.6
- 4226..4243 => 27.9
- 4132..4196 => 29.9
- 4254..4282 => 28.7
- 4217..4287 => 28.5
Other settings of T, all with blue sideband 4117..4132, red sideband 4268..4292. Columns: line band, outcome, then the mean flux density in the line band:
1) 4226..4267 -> -3.06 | 29.1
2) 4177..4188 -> -1.16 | 31.1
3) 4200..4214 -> -2.57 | 32.8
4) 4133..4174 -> -1.21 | 29.4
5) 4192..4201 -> -1.69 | 33.2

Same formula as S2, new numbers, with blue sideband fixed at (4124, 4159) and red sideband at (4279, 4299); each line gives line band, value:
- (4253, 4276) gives -0.02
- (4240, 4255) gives -0.05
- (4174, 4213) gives -0.11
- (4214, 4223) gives -0.09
